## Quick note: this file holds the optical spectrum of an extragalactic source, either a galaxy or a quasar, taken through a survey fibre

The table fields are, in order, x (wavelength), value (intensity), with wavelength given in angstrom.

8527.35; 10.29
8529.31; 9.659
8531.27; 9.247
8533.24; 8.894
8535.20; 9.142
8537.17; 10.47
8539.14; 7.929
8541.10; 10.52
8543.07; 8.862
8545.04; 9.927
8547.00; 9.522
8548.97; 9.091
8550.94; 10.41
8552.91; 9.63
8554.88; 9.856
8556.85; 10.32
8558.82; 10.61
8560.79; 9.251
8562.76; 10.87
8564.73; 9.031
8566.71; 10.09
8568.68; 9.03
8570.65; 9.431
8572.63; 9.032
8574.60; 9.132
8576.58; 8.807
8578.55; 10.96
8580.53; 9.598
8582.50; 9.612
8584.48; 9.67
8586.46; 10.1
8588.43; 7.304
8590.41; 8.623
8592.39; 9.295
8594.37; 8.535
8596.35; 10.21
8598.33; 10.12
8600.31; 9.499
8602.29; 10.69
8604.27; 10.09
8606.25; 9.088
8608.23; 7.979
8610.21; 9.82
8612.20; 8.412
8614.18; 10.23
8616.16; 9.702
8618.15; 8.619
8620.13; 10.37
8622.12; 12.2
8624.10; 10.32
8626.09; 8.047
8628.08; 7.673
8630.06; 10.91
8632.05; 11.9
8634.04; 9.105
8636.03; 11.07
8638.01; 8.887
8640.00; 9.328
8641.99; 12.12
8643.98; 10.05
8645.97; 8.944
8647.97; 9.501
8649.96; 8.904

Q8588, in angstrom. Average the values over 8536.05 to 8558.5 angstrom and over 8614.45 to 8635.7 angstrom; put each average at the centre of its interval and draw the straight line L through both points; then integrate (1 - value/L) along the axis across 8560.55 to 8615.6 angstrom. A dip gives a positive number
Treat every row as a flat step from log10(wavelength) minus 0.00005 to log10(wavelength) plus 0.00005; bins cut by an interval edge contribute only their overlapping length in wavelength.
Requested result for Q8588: 2.1 angstrom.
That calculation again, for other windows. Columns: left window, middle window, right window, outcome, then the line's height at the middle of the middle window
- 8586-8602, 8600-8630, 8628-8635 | 0.65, 9.78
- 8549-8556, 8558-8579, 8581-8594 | -0.25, 9.5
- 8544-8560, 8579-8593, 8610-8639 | 0.89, 9.87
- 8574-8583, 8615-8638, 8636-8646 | 0.09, 9.98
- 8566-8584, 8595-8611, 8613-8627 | 0.17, 9.77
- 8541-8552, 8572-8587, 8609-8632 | 0.12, 9.69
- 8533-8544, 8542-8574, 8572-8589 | -1.05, 9.37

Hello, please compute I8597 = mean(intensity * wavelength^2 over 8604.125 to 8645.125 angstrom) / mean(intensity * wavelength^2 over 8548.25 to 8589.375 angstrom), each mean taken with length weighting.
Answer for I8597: 1.03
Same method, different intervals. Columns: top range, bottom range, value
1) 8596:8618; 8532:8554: 1.02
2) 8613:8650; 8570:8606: 1.06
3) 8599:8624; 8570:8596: 1.06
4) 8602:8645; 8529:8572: 1.04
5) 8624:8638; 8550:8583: 1.02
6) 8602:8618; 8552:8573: 0.97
